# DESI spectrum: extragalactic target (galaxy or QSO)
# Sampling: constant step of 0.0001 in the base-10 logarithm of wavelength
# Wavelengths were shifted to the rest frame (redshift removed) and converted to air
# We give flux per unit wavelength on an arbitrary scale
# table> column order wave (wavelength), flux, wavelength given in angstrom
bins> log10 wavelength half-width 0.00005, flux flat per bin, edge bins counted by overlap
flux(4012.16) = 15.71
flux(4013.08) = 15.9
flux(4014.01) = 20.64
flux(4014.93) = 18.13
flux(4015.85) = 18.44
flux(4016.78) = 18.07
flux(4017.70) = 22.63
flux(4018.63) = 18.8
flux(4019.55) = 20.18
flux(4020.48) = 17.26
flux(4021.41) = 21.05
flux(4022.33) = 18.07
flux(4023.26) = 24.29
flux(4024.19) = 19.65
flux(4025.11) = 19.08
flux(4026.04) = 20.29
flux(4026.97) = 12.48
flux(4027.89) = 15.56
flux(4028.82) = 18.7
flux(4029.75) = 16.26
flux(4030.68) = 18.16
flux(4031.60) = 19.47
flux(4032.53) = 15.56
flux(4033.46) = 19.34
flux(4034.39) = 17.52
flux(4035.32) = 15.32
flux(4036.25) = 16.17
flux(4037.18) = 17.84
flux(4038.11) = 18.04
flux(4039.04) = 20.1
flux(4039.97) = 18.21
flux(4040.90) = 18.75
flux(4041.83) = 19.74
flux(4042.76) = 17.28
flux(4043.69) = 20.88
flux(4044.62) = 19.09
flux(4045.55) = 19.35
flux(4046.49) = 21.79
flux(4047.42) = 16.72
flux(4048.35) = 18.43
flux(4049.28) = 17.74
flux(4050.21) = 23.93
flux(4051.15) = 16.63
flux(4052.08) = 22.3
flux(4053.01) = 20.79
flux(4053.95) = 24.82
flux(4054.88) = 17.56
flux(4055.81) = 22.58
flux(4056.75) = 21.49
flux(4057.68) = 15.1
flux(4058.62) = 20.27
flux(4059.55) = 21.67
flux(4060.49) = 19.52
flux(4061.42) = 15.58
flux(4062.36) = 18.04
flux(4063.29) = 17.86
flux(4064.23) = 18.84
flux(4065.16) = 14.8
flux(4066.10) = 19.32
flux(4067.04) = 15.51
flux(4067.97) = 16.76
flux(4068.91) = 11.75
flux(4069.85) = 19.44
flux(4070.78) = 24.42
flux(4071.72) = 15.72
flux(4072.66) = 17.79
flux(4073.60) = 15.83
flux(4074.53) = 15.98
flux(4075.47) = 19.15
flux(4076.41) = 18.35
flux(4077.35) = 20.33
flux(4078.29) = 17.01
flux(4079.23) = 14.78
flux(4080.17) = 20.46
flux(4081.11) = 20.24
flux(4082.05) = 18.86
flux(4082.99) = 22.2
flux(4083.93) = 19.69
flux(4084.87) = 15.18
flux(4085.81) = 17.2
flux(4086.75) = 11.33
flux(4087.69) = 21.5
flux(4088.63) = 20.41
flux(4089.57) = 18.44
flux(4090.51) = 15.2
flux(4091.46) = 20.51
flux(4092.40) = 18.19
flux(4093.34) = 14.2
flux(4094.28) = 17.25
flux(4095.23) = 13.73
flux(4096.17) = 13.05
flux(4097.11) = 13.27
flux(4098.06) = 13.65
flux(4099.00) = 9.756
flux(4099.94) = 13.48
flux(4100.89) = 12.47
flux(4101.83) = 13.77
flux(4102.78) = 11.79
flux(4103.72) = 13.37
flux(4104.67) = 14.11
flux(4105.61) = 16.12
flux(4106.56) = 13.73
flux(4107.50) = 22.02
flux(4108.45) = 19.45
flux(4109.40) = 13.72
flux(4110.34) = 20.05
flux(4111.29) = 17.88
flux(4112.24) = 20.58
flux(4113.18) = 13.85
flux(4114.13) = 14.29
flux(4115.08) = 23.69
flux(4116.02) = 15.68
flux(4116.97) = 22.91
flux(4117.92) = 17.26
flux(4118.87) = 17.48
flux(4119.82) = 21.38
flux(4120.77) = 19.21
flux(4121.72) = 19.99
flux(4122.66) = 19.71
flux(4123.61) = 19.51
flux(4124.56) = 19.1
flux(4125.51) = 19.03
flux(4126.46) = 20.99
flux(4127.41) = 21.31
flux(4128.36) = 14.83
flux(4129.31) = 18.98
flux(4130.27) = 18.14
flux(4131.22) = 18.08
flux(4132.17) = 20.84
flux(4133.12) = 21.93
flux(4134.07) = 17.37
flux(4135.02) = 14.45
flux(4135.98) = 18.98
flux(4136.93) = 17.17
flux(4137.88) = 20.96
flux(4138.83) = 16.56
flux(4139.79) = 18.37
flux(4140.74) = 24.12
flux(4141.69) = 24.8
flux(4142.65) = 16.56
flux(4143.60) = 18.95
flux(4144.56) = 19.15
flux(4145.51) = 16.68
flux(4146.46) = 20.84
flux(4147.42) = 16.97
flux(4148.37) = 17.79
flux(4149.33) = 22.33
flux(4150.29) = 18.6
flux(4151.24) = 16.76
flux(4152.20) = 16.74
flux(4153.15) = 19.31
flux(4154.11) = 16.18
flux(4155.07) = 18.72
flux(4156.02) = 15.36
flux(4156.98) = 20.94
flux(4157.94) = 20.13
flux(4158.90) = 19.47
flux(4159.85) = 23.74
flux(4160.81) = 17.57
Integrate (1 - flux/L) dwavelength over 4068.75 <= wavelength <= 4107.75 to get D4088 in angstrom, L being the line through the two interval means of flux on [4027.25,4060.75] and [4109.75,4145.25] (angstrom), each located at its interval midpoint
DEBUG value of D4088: 4.9 angstrom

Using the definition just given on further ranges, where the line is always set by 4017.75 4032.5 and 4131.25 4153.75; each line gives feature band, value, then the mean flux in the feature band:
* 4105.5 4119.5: 0.64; 18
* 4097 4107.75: 2.86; 13.8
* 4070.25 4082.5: 0.25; 18.4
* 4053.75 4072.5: 0.29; 18.5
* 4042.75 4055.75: -0.89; 20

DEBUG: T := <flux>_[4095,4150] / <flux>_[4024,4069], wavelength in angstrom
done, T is 1.0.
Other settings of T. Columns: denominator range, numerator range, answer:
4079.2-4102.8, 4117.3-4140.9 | 1.17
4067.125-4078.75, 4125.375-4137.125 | 1.06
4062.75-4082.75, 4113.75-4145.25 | 1.07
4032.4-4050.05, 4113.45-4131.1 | 1.03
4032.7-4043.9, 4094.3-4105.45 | 0.73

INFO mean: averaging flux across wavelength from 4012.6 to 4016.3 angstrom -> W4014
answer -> 18.3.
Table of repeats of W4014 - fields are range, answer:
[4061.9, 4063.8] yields 18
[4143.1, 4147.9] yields 18.5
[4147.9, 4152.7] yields 18.4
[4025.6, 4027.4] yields 16.4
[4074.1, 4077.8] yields 18.4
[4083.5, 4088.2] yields 17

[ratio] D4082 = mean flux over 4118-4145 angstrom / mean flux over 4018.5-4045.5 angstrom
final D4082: 1.0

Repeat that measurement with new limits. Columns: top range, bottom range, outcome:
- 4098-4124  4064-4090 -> 0.94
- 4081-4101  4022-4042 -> 0.90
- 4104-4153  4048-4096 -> 1.02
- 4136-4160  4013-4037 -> 1.04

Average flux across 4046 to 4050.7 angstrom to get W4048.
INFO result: 19.7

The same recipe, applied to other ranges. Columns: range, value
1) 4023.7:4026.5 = 19.7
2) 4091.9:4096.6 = 15.3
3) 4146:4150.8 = 19.3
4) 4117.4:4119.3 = 17.5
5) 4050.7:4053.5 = 20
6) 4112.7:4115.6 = 17.3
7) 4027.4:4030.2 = 16.8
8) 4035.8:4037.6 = 17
